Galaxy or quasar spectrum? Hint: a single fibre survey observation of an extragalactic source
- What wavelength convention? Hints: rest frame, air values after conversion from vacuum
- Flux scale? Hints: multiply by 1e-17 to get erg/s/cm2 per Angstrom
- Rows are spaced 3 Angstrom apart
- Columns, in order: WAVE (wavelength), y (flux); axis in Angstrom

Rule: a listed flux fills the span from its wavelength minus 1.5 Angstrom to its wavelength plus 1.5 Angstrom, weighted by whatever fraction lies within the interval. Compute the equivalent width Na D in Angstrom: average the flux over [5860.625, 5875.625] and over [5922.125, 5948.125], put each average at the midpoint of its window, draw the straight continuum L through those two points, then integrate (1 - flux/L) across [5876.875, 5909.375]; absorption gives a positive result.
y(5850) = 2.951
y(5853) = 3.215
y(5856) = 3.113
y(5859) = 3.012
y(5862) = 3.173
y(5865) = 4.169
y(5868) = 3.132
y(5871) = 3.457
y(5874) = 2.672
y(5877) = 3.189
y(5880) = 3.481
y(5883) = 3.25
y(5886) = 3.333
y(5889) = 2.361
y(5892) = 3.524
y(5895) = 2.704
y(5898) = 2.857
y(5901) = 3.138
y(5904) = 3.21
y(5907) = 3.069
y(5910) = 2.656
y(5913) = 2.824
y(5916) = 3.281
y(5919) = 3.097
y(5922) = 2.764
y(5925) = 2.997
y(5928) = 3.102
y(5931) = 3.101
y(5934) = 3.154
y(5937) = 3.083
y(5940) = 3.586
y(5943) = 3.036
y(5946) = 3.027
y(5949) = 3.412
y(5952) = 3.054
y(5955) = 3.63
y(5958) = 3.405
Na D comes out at 1.6 Angstrom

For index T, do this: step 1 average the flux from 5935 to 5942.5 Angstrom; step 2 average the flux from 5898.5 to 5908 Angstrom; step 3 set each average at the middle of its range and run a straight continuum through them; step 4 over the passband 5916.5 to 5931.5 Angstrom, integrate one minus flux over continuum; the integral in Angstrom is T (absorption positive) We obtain 0.9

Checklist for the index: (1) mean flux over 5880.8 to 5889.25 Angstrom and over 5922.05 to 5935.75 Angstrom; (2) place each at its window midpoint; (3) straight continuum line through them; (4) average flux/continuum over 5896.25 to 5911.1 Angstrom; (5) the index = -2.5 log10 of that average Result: 0.04 mag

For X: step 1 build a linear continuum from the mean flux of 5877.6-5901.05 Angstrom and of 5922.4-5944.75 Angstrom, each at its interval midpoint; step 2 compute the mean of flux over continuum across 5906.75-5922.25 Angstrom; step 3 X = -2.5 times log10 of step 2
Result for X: 0.06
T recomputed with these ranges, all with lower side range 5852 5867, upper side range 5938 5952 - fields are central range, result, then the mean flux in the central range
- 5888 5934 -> 3.98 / 2.99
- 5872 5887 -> 0.55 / 3.19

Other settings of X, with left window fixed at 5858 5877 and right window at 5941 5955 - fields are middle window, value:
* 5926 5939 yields 0.031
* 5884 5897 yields 0.092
